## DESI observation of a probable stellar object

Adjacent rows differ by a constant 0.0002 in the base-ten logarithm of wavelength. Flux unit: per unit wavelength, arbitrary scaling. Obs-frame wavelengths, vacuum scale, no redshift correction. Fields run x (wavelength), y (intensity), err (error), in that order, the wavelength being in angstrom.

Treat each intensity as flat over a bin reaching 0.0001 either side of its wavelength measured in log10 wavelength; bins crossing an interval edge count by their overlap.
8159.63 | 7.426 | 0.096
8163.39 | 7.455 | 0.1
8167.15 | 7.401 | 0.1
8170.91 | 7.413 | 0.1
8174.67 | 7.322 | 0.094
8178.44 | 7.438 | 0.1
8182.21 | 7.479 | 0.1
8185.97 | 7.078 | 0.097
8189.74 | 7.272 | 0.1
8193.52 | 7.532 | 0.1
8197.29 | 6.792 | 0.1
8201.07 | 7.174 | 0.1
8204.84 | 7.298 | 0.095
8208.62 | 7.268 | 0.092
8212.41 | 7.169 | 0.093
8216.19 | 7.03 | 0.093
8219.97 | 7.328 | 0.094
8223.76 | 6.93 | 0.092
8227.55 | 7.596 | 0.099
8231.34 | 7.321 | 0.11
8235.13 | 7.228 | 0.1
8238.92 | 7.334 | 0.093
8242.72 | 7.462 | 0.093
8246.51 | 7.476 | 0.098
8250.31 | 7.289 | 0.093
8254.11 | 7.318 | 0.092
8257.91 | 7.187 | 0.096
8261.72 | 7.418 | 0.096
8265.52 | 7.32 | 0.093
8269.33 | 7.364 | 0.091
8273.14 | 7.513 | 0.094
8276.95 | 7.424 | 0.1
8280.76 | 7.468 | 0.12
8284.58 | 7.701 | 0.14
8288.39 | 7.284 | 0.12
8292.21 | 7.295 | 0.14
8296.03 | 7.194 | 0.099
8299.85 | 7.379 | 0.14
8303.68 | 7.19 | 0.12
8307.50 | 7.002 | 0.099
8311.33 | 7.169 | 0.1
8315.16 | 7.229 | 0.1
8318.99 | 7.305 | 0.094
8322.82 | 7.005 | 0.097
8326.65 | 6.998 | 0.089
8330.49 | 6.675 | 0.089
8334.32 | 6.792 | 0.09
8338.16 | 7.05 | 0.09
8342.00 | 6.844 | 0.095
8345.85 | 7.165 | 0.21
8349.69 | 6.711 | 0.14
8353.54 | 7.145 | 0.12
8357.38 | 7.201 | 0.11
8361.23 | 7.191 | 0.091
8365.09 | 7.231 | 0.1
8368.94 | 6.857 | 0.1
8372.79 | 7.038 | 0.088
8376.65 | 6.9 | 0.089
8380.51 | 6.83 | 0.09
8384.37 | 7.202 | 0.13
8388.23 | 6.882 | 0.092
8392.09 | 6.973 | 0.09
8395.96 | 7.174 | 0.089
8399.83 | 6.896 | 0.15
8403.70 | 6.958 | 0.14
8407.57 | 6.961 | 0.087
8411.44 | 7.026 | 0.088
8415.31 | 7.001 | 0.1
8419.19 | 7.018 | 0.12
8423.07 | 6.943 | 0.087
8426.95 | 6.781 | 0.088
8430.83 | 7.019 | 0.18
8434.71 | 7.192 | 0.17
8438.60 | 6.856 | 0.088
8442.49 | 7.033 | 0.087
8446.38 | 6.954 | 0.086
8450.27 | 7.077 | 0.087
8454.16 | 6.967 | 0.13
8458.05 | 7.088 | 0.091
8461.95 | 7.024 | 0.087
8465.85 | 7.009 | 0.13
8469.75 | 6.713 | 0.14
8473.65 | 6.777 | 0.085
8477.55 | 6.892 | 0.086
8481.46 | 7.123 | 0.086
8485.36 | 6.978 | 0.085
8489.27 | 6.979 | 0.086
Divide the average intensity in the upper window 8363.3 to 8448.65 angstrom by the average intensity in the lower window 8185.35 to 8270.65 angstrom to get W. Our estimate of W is 0.96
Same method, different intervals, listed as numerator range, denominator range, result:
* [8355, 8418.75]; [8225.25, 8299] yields 0.95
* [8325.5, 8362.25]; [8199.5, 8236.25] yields 0.96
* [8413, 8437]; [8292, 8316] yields 0.97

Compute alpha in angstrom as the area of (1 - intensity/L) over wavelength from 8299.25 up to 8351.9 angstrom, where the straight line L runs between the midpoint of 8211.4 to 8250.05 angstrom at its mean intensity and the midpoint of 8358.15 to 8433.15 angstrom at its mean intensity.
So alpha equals 0.70 angstrom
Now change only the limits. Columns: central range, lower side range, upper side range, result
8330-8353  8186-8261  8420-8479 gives 0.6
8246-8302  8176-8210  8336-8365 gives -1.7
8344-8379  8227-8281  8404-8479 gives 0.5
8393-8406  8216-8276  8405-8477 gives 0.1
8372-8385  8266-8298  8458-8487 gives 0.4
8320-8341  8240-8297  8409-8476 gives 0.9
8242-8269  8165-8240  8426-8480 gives -0.5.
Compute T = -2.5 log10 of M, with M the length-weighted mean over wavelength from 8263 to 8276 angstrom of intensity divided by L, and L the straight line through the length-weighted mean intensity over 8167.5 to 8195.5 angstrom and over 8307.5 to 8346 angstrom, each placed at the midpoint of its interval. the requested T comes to -0.04 mag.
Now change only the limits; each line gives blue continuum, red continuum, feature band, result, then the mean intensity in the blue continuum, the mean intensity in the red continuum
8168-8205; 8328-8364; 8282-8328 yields -0.027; 7.28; 6.98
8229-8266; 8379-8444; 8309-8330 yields 0.012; 7.34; 6.99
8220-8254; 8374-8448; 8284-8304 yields -0.017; 7.33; 6.98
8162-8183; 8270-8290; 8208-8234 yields 0.031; 7.41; 7.47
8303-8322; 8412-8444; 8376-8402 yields 0.010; 7.17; 6.98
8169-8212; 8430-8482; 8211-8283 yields -0.018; 7.27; 6.97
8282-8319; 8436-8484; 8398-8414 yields 0.016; 7.28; 6.96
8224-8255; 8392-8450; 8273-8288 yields -0.034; 7.36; 6.99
